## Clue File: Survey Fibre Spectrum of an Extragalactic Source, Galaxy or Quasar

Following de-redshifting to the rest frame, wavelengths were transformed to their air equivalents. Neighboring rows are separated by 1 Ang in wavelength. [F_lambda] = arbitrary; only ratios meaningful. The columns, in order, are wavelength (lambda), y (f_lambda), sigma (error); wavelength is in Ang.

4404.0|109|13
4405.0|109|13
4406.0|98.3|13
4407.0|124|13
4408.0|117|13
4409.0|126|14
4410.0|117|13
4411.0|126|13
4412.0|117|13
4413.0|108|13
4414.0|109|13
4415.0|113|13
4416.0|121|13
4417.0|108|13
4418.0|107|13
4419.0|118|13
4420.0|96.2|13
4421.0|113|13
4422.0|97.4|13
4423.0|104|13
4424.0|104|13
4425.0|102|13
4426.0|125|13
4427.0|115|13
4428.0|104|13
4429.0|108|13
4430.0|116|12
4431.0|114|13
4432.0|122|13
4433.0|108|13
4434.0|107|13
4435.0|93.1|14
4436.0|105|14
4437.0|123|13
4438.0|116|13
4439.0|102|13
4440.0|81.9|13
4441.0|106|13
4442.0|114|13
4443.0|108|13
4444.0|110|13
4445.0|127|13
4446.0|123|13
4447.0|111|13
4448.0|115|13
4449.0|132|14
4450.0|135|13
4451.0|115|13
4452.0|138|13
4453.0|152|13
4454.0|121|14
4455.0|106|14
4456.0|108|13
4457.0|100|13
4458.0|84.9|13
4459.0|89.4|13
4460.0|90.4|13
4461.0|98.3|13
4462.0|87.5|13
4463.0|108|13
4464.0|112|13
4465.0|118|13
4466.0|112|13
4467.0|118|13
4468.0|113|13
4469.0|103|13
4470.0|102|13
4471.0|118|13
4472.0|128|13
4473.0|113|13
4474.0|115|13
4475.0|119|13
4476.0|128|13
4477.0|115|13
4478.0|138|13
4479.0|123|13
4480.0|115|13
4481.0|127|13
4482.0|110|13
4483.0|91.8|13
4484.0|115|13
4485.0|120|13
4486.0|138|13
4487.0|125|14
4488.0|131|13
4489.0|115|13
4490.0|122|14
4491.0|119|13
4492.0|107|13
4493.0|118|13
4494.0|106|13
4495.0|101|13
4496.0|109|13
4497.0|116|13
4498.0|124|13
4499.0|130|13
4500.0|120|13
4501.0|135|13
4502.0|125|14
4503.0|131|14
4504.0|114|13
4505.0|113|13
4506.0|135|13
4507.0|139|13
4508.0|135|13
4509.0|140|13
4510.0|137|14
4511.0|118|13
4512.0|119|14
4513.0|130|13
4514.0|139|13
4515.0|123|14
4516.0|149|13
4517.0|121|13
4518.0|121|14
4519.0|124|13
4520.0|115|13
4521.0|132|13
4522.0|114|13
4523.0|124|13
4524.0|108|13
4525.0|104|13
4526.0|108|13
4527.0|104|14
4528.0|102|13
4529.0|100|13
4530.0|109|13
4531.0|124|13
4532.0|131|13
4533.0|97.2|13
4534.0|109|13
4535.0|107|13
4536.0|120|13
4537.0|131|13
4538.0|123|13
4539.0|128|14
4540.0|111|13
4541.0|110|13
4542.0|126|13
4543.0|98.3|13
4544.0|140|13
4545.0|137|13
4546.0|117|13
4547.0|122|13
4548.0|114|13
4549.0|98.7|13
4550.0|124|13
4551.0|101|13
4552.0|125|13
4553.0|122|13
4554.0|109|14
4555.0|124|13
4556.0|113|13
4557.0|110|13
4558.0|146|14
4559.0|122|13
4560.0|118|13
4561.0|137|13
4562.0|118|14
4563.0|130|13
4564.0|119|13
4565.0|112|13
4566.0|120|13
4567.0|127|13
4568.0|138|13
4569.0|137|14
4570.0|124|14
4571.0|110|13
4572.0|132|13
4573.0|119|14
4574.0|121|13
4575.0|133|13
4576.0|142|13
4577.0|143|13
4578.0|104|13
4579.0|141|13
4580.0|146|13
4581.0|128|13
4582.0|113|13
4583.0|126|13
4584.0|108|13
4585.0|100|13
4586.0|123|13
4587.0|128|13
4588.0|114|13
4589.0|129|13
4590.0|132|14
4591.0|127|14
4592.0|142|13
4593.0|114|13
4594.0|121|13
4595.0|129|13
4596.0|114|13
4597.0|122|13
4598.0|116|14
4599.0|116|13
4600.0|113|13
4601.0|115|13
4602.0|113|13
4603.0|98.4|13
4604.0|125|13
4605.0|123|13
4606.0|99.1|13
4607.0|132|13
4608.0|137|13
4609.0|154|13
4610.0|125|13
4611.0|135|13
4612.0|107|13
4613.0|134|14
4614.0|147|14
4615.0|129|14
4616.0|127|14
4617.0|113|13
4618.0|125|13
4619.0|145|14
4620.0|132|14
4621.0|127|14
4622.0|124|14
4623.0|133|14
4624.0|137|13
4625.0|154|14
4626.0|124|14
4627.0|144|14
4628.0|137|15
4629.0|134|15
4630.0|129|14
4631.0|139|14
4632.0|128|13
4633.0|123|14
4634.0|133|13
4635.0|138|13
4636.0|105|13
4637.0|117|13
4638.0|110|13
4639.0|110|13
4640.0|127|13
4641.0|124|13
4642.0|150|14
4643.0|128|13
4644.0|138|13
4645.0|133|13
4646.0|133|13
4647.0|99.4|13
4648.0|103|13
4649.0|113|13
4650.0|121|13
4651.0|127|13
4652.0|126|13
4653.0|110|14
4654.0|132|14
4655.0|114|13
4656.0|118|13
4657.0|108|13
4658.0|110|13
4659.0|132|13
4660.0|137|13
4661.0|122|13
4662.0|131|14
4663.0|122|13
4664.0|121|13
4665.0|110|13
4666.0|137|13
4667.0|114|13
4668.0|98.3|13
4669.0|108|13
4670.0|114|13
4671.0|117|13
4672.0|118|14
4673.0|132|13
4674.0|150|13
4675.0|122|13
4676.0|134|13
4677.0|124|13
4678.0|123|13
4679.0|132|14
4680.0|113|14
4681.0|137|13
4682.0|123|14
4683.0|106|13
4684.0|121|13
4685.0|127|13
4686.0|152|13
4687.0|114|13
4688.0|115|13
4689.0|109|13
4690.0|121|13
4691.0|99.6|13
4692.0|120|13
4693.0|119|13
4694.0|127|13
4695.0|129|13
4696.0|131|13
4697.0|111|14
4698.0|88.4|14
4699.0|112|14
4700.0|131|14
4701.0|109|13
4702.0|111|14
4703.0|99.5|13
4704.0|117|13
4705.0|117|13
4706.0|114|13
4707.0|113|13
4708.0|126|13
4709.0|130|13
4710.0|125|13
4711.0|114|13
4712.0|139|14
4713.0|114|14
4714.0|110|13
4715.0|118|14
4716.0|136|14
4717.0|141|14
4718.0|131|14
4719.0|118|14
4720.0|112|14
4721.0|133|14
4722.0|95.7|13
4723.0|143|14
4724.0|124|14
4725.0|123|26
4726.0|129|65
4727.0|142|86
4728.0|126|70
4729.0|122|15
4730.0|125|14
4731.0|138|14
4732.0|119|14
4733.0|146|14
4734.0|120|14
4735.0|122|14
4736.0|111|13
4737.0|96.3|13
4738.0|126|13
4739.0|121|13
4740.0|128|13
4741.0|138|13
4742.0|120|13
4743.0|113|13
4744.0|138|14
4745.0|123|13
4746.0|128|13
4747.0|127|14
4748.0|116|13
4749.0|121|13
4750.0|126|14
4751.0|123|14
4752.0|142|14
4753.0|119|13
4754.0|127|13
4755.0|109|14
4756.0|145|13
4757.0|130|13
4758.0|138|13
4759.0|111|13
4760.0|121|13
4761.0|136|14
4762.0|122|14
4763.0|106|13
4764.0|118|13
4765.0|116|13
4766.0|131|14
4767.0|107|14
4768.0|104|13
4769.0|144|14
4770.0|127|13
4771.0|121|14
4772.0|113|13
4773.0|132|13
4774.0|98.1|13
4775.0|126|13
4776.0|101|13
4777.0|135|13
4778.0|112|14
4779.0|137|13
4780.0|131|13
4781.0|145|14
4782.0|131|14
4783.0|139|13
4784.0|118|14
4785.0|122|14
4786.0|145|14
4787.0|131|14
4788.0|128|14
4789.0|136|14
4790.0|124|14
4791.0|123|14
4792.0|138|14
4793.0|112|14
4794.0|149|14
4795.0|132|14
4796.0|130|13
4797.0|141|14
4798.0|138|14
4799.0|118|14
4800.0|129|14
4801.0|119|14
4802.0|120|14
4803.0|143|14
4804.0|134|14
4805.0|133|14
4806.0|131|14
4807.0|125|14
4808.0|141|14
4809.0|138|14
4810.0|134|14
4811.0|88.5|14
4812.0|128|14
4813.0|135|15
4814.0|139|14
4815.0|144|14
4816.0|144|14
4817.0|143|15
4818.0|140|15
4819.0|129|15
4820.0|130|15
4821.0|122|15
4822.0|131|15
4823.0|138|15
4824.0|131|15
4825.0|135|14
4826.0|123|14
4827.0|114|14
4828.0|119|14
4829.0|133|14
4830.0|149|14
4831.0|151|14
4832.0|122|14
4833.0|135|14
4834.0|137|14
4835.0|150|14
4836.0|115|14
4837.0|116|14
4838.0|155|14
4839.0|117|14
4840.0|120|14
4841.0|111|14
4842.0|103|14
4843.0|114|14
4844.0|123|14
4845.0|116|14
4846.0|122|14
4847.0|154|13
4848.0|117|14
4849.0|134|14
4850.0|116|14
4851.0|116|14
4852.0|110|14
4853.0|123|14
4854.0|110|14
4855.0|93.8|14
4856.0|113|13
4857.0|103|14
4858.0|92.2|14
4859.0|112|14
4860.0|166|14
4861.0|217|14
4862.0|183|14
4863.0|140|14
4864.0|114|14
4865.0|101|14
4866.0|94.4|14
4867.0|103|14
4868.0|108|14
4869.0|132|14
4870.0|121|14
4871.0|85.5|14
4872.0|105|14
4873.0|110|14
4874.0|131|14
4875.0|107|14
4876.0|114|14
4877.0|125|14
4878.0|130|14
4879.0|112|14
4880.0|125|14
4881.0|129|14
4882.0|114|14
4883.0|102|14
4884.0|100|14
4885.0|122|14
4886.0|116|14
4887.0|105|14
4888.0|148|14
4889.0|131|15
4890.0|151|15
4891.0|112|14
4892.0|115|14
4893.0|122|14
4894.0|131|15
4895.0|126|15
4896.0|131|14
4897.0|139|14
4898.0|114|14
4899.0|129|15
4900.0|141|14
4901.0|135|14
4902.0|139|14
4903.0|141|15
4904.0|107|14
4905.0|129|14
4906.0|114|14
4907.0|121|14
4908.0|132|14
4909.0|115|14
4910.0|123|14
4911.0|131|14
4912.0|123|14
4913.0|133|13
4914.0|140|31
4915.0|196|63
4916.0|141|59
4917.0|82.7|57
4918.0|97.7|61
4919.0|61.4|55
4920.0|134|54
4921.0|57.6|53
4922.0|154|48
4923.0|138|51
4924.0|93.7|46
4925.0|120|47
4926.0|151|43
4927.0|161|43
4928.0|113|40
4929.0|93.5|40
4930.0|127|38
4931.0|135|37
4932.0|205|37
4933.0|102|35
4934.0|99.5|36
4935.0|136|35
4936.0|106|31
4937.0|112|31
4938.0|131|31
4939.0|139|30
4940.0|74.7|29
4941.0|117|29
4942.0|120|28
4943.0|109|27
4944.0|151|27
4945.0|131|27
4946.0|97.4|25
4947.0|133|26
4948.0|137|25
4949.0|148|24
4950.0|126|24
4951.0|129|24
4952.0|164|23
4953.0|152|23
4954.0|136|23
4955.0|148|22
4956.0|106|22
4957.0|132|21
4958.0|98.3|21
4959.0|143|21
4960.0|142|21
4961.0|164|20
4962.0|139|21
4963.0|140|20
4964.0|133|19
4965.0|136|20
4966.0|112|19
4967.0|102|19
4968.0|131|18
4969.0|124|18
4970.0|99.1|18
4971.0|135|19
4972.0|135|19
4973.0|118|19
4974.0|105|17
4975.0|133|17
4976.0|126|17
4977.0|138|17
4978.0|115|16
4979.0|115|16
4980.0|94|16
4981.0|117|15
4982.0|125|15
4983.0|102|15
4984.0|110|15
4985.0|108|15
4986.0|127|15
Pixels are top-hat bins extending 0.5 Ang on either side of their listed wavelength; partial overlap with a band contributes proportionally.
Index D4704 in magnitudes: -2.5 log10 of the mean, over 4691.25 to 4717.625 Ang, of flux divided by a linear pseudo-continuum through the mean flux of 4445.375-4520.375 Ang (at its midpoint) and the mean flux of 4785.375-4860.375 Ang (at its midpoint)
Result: 0.05 mag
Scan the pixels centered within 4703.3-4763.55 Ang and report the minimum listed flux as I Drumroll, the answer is 95.7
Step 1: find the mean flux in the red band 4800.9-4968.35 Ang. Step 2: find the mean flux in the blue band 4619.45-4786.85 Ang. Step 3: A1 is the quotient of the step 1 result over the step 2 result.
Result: 1.0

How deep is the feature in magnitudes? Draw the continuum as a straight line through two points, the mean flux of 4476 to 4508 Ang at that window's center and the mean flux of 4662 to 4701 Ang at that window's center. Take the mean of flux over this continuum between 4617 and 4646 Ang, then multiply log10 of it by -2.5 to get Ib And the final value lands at -0.08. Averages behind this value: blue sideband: 121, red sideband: 121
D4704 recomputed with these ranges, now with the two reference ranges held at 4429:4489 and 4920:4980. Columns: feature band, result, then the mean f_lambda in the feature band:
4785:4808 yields -0.07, 131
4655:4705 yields 0.00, 120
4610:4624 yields -0.10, 129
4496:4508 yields -0.09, 125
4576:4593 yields -0.08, 125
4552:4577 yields -0.07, 125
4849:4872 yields 0.03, 121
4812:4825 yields -0.10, 135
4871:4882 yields 0.07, 117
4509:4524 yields -0.10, 126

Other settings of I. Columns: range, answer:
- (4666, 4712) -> 88.4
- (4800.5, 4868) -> 88.5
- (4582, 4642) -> 98.4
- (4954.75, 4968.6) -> 98.3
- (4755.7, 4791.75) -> 98.1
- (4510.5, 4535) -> 97.2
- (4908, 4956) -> 57.6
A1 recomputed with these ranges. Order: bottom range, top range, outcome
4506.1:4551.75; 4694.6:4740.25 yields 1.01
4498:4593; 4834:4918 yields 1.01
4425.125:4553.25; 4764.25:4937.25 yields 1.08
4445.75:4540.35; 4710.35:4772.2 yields 1.05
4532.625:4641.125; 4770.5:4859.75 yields 1.02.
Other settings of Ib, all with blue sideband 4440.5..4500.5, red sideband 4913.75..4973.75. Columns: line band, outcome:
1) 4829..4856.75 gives 0.00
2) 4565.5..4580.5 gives -0.10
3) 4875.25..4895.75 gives 0.03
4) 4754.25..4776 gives 0.01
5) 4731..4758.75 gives -0.03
